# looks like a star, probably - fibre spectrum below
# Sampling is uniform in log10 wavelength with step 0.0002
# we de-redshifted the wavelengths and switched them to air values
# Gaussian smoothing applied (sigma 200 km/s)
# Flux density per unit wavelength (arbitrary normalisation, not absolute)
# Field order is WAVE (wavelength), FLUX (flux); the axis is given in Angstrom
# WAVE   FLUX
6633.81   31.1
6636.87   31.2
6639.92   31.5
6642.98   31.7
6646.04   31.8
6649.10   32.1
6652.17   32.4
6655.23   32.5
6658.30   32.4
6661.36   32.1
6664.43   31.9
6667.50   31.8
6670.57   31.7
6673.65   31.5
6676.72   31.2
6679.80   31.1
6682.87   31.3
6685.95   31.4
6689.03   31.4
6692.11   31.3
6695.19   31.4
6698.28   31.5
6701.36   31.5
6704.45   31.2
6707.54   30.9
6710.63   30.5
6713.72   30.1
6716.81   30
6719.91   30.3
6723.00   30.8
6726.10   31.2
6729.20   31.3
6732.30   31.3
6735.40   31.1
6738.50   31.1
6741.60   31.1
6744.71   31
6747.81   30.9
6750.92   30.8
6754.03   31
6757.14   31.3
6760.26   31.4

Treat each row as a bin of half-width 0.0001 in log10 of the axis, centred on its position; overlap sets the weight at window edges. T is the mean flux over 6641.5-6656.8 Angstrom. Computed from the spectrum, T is 32.1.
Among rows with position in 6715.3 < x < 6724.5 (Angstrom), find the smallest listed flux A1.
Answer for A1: 30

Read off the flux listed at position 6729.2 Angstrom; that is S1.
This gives 31.3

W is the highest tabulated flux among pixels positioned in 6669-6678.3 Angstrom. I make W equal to 31.7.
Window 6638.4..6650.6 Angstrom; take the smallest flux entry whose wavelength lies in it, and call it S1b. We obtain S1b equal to 31.5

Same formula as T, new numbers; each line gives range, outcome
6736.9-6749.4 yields 31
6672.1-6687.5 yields 31.3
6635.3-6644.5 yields 31.5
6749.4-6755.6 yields 30.9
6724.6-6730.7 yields 31.2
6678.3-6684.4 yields 31.2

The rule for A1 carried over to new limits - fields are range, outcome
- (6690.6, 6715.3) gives 30.1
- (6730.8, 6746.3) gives 31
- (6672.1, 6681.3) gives 31.1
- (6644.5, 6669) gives 31.8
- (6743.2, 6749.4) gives 30.9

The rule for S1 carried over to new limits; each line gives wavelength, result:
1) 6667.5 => 31.8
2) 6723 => 30.8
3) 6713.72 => 30.1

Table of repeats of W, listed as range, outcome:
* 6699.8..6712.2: 31.5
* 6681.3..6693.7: 31.4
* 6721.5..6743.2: 31.3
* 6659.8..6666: 32.1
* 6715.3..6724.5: 30.8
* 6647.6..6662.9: 32.5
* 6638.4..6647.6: 31.8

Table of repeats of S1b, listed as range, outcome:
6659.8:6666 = 31.9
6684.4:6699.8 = 31.3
